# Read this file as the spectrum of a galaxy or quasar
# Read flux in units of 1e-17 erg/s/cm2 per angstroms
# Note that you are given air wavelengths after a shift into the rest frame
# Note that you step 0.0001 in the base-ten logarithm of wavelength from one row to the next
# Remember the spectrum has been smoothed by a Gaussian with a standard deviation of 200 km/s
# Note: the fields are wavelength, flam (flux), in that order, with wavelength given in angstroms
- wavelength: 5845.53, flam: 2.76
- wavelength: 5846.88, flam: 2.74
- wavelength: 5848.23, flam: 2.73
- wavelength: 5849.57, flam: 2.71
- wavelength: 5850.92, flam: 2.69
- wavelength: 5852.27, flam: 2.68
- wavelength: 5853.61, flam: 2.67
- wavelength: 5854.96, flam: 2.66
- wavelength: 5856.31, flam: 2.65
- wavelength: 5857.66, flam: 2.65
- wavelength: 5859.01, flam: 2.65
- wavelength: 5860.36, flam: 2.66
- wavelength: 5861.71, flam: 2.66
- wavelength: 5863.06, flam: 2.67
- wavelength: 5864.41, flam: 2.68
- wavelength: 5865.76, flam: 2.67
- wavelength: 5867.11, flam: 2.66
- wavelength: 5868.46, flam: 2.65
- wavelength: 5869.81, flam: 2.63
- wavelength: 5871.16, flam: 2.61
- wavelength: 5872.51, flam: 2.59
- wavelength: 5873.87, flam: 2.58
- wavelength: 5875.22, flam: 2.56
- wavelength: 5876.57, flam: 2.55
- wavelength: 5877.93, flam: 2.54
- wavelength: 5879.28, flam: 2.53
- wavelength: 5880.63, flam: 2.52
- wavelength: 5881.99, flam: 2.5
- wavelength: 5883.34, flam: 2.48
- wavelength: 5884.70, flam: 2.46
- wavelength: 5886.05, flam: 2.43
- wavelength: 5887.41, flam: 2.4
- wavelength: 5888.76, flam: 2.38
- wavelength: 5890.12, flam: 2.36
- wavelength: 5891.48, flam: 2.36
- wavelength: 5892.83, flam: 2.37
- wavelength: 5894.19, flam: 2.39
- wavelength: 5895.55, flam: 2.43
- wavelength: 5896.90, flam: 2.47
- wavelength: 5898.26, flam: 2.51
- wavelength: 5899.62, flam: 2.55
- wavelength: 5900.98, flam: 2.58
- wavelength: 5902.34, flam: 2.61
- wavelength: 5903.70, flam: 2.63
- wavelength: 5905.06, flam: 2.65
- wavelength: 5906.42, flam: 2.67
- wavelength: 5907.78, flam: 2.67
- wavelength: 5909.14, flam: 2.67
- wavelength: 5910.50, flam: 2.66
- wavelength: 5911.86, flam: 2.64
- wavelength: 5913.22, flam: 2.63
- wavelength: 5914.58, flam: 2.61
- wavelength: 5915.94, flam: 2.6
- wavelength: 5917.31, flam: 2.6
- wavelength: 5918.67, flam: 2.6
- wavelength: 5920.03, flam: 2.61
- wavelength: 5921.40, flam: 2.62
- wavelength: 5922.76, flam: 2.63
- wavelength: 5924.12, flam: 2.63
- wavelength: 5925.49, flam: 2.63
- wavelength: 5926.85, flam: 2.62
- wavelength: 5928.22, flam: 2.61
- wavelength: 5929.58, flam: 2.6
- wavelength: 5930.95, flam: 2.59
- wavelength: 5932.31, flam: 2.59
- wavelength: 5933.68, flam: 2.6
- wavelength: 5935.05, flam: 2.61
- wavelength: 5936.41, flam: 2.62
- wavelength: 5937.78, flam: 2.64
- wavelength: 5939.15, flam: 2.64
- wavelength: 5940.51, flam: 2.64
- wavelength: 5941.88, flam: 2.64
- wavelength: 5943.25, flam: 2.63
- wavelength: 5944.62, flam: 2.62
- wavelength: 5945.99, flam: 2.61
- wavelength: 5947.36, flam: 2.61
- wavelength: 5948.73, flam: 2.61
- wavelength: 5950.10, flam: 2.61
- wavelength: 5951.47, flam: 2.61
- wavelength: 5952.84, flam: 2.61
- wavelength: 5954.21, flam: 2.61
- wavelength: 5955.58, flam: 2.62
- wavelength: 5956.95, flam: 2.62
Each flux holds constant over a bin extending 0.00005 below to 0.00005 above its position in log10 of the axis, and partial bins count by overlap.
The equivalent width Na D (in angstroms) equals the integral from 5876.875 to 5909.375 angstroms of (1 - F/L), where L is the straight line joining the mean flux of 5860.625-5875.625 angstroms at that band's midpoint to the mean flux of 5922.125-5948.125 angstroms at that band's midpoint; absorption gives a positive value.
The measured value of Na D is 1.5 angstroms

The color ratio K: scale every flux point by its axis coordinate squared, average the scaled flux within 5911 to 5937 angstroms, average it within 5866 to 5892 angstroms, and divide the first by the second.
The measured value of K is 1.05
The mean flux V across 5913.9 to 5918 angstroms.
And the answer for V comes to 2.6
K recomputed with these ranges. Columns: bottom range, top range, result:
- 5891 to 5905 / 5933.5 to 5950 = 1.06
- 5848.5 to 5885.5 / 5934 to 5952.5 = 1.03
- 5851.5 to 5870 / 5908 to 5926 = 1.01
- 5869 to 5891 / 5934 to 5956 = 1.07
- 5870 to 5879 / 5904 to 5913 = 1.05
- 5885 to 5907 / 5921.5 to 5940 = 1.07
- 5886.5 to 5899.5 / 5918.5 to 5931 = 1.10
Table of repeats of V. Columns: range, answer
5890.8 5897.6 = 2.41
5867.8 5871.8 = 2.63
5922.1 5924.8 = 2.63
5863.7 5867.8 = 2.67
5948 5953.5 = 2.61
